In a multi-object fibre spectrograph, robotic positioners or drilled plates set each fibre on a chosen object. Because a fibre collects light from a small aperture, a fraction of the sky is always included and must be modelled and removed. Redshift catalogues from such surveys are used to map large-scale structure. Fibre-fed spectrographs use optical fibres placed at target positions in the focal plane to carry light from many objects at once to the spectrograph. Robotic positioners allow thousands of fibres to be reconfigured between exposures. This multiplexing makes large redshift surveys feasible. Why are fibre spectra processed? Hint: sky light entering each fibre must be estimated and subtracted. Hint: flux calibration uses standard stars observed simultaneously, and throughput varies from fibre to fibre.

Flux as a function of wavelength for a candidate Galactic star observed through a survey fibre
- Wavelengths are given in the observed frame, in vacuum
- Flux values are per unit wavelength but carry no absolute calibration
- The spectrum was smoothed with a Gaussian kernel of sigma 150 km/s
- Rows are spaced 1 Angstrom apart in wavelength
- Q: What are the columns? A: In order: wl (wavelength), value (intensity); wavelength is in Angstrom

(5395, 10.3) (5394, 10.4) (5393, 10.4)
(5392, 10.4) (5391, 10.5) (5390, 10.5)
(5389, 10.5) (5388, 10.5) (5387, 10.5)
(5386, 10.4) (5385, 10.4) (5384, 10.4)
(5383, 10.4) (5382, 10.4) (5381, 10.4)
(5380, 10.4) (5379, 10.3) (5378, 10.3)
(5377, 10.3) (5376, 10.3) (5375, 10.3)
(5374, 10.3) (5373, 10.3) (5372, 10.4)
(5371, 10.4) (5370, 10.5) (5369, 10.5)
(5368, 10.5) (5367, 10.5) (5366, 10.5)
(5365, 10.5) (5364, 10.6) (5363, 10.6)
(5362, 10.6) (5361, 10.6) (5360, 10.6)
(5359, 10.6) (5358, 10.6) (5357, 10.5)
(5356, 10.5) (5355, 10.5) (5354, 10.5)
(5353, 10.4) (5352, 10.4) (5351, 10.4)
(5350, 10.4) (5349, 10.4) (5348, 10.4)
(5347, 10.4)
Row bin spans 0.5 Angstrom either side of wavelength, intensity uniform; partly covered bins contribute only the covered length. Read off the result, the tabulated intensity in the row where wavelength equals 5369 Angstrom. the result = 10.5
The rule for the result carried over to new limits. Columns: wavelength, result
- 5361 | 10.6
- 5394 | 10.4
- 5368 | 10.5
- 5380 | 10.4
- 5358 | 10.6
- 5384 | 10.4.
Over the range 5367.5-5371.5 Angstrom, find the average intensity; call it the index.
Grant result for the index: 10.5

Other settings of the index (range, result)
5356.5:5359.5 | 10.6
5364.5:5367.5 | 10.5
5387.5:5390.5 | 10.5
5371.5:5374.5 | 10.3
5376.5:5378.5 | 10.3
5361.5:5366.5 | 10.6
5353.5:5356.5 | 10.5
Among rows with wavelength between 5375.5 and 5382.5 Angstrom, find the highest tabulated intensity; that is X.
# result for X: 10.4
